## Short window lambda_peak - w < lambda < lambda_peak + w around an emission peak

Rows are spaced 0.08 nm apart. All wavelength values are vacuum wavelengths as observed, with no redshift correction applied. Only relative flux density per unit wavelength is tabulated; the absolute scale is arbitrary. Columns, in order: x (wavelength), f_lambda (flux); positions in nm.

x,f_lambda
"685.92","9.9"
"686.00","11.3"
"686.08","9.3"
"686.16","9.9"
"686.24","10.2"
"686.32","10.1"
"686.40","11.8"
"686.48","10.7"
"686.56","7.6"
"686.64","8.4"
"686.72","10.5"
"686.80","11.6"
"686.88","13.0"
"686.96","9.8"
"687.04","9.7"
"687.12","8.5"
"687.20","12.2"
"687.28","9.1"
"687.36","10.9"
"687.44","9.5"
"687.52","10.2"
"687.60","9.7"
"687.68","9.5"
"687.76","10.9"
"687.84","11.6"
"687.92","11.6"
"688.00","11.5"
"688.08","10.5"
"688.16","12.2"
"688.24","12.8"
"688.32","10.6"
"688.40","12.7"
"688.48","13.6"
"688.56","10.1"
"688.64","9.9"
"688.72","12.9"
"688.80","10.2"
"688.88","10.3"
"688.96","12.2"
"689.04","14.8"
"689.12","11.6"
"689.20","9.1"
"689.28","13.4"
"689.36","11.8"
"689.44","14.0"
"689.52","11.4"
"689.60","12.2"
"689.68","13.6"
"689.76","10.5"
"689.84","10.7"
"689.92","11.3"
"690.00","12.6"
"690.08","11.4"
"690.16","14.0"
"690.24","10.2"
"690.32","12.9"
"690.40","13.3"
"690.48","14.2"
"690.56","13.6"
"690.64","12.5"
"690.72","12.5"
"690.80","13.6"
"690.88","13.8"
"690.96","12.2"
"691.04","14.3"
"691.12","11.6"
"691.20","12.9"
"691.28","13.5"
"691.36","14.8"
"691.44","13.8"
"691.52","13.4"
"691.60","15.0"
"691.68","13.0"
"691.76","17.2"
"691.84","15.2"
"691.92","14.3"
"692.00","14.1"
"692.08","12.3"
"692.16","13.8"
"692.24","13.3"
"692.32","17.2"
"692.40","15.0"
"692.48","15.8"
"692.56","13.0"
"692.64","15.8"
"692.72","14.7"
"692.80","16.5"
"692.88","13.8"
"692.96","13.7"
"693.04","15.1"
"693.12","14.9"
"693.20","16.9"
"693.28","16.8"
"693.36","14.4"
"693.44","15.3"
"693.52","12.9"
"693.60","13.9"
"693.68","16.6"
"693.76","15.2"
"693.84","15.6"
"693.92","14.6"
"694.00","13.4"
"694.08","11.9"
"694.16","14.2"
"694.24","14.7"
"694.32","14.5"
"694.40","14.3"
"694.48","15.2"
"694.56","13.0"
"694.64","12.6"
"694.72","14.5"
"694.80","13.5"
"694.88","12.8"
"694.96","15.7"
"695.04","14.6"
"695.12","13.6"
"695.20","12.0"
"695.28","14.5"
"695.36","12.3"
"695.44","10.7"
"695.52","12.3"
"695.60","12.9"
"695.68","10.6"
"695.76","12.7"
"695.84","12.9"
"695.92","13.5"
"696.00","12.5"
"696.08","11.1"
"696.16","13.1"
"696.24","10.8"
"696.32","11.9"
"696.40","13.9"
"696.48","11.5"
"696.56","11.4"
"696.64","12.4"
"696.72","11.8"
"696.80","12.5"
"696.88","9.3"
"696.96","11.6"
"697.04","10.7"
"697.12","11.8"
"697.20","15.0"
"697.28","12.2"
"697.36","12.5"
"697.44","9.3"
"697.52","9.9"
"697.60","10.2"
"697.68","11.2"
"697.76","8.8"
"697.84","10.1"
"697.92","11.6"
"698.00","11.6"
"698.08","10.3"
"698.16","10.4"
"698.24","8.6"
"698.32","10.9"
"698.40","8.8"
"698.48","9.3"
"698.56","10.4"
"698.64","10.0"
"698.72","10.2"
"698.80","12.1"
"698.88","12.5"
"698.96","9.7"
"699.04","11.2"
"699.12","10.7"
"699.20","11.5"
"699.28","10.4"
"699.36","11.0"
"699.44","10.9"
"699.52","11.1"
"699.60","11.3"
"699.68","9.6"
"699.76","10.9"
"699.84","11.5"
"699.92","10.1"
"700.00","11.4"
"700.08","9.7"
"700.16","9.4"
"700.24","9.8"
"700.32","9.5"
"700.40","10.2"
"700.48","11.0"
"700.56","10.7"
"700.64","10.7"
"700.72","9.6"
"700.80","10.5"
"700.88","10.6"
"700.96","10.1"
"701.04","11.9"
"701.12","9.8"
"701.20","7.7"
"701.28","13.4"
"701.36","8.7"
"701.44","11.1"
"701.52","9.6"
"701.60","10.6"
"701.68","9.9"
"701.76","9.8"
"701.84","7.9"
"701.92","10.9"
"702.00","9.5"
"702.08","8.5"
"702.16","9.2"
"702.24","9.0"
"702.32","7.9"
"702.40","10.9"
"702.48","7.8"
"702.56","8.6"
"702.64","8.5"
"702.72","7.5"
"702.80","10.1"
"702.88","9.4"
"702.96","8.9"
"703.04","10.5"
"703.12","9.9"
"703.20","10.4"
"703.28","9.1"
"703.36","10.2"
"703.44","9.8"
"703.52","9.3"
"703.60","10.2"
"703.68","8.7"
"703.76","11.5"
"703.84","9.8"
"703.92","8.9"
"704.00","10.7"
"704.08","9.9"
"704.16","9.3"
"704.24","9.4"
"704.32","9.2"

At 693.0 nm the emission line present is Mg II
